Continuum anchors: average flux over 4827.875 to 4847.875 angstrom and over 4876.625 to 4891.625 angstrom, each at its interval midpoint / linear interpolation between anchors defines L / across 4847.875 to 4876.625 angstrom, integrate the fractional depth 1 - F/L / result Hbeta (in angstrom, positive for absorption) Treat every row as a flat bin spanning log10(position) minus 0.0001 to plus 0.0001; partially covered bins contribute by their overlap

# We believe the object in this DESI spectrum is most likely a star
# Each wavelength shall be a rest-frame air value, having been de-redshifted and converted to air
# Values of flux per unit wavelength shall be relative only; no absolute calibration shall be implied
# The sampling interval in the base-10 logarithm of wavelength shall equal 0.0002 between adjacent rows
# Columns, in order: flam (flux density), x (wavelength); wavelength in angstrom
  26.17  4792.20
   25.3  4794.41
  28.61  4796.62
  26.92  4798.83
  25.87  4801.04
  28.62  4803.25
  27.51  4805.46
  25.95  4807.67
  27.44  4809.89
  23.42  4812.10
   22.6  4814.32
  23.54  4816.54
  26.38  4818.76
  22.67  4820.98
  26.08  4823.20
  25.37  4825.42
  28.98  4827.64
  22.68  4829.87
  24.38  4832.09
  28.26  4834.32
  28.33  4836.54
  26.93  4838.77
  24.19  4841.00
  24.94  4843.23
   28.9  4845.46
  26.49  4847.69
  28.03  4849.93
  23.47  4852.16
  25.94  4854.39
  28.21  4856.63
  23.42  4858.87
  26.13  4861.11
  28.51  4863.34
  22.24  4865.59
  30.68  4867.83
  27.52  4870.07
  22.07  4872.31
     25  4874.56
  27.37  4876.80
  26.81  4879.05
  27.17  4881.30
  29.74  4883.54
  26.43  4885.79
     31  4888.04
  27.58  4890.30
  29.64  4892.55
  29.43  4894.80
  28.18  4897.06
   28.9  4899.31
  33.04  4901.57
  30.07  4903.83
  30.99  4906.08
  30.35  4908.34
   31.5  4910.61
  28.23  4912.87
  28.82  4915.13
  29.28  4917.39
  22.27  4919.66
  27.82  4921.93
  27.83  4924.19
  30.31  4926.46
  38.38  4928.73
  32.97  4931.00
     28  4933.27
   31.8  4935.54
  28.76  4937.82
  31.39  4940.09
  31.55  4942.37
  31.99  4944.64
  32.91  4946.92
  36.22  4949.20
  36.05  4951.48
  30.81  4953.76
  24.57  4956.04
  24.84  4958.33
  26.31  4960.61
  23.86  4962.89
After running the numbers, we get 1.3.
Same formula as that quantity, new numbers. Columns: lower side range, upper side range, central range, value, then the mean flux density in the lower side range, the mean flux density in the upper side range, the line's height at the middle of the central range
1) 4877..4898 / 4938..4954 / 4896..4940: 1.1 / 28.4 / 32.9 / 30.7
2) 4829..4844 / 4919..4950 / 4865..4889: 0.8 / 25.7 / 30.9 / 27.9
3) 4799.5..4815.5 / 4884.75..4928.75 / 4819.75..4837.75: 0.5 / 25.9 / 29.3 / 26.7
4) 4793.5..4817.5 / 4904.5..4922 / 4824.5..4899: 1.7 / 26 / 28.7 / 27.4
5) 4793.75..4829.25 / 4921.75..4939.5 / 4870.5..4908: 1.1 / 25.9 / 30.9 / 29.2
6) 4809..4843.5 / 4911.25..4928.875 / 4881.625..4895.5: -0.6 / 25.4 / 28.7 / 27.6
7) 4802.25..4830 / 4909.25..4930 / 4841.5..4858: 0.2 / 25.6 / 29.4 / 26.8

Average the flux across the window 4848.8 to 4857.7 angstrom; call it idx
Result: 26.4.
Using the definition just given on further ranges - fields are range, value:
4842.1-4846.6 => 26.9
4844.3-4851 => 27.8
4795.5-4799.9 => 27.8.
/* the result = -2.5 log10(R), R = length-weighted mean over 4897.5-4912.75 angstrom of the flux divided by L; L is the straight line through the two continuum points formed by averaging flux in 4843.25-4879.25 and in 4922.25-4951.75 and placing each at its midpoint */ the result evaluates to -0.04 mag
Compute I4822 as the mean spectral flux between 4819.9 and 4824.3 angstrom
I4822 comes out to 24.4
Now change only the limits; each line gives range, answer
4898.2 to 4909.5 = 30.7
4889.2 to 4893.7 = 28.7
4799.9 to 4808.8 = 27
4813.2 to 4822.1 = 23.8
